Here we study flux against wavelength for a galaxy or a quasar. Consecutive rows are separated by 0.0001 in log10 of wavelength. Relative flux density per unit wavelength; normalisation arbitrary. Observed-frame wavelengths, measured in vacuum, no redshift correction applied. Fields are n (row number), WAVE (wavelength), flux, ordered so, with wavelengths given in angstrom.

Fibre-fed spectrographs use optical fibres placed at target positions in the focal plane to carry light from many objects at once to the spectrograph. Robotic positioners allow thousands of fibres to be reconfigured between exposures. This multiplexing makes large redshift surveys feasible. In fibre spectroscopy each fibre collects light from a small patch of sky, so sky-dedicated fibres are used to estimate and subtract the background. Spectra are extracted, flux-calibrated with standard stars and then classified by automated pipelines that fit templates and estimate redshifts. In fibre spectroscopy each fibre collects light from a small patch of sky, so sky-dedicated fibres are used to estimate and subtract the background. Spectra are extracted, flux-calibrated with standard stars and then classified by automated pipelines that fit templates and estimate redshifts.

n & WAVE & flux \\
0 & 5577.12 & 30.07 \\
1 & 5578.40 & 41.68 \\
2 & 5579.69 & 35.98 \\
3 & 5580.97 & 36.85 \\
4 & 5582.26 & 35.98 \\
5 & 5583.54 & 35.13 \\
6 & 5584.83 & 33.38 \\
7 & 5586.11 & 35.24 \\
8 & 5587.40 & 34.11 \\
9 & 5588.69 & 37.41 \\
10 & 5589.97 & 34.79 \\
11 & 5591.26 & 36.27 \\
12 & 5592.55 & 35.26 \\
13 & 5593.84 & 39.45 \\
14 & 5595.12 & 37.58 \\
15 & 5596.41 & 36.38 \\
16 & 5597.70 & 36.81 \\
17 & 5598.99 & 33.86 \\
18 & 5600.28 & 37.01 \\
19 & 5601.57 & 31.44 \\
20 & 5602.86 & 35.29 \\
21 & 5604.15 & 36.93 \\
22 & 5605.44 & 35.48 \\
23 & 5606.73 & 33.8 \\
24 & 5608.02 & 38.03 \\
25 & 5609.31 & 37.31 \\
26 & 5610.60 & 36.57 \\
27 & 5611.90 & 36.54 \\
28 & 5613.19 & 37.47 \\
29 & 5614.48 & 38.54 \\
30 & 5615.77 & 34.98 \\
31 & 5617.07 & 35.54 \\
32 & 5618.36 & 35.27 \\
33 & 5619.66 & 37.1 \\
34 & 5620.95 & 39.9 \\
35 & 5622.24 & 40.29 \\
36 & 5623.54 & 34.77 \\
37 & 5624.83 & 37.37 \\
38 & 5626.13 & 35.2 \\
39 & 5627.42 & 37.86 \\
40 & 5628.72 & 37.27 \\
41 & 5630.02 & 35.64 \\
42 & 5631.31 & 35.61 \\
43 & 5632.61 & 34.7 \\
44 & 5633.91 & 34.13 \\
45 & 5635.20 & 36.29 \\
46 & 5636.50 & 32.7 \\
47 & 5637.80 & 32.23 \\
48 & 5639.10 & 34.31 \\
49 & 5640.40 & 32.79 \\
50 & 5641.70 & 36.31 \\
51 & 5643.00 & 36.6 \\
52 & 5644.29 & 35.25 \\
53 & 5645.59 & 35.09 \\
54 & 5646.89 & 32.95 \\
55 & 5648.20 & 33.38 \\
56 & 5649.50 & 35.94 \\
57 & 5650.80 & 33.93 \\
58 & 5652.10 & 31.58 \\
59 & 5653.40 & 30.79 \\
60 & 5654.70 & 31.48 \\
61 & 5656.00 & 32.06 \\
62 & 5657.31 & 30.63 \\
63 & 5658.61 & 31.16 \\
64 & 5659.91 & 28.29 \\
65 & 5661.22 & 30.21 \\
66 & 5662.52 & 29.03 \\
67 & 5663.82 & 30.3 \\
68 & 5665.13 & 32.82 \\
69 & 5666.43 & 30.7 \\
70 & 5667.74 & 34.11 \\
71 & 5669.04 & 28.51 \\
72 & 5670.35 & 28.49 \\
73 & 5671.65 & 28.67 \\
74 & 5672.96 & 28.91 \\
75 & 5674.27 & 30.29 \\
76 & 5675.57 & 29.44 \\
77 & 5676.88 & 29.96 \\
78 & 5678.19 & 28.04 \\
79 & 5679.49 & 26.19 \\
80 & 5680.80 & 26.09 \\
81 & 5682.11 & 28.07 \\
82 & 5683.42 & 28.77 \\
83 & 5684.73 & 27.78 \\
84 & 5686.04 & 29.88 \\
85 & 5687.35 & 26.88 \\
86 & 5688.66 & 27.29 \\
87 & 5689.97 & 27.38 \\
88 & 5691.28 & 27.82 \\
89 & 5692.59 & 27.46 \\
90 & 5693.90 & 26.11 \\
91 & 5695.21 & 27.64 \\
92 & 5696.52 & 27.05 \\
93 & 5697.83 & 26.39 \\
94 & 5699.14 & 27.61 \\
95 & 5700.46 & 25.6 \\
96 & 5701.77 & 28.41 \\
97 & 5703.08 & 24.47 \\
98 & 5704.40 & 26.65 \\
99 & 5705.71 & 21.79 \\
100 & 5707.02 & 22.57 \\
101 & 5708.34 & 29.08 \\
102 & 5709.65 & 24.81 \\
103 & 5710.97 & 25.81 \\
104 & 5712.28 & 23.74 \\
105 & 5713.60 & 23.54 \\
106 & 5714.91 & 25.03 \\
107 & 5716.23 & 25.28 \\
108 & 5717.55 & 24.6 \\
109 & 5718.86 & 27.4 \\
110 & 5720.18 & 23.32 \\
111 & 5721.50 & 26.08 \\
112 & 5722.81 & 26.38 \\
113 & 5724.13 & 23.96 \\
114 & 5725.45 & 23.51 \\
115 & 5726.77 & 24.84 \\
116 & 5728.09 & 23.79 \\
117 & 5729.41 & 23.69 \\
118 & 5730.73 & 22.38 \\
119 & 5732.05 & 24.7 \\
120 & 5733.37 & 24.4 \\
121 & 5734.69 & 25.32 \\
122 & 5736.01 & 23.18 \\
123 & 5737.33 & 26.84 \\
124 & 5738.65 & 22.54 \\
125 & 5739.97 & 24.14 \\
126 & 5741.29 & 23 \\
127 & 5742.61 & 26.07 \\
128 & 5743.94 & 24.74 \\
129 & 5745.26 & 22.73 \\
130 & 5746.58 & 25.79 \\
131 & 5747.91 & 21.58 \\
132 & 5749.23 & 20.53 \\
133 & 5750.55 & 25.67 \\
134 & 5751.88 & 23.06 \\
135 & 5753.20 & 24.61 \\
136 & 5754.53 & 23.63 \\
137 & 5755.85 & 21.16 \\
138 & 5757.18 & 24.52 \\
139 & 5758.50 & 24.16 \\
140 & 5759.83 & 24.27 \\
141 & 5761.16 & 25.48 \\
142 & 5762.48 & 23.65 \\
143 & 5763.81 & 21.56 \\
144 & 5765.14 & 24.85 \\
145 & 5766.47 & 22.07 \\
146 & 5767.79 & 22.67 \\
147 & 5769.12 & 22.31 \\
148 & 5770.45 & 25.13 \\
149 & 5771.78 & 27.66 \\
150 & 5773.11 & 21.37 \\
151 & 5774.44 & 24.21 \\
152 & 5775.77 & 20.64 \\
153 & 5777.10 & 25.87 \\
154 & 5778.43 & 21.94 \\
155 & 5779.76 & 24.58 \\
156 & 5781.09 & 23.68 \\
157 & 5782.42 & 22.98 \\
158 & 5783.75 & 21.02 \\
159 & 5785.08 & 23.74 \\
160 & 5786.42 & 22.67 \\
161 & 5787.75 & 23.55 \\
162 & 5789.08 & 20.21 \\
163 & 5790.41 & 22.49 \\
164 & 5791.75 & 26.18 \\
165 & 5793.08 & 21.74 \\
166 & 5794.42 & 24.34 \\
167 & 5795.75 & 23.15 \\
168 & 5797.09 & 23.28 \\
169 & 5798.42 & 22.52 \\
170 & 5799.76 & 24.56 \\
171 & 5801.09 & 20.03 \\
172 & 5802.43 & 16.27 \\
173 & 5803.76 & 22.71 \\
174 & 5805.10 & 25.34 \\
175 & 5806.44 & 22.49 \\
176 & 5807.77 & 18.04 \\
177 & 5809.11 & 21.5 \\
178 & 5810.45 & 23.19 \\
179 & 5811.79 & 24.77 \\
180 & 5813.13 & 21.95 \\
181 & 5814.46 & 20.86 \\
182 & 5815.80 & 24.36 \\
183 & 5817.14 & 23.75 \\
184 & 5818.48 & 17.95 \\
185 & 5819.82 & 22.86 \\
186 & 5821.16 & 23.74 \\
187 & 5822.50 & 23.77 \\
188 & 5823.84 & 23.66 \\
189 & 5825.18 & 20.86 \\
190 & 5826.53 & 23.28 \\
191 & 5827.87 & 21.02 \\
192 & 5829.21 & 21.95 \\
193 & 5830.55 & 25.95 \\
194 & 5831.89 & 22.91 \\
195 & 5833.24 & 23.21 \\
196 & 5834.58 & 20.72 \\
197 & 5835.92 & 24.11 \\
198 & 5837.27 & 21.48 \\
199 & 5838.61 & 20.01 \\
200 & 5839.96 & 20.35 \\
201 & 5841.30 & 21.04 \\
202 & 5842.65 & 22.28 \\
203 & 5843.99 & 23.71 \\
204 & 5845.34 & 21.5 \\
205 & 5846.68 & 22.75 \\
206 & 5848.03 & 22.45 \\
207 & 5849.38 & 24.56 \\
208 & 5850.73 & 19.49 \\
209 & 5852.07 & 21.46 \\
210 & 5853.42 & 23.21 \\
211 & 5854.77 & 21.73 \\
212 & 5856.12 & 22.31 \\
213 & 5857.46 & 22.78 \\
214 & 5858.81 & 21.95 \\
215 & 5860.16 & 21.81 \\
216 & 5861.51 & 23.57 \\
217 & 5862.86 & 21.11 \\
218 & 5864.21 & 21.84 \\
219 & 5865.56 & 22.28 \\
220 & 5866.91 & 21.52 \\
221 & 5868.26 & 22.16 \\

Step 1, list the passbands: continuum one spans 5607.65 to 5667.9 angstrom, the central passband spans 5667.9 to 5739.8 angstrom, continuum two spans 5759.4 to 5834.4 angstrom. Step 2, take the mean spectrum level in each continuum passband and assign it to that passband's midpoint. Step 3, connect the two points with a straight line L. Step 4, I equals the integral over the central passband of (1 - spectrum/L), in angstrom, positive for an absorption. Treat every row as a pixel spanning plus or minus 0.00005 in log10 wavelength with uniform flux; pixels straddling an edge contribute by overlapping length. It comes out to 8.3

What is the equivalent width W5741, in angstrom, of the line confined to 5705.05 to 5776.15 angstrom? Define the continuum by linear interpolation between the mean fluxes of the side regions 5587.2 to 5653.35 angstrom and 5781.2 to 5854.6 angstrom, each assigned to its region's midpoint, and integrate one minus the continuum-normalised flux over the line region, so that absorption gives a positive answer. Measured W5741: 8.9 angstrom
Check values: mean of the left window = 35.7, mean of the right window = 22.4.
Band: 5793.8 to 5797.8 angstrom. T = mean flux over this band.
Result 23.6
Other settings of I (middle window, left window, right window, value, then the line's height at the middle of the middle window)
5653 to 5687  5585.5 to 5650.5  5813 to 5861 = 3.13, 32.6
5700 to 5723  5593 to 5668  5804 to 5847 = 3.39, 29.6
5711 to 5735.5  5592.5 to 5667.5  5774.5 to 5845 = 3.29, 28.4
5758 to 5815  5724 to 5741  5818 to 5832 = 0.72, 23.2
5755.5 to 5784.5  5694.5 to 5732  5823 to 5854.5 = 0.48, 23.9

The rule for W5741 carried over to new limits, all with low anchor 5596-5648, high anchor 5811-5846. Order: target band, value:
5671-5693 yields 2.55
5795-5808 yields 1.16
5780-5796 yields 1.27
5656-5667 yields 0.90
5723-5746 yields 3.48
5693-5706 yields 1.87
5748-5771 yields 2.93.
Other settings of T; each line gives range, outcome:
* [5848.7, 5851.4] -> 22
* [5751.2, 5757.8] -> 23.4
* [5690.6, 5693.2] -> 27.7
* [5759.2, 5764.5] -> 23.7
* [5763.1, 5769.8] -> 22.7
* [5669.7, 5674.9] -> 29.1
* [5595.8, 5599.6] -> 35.7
